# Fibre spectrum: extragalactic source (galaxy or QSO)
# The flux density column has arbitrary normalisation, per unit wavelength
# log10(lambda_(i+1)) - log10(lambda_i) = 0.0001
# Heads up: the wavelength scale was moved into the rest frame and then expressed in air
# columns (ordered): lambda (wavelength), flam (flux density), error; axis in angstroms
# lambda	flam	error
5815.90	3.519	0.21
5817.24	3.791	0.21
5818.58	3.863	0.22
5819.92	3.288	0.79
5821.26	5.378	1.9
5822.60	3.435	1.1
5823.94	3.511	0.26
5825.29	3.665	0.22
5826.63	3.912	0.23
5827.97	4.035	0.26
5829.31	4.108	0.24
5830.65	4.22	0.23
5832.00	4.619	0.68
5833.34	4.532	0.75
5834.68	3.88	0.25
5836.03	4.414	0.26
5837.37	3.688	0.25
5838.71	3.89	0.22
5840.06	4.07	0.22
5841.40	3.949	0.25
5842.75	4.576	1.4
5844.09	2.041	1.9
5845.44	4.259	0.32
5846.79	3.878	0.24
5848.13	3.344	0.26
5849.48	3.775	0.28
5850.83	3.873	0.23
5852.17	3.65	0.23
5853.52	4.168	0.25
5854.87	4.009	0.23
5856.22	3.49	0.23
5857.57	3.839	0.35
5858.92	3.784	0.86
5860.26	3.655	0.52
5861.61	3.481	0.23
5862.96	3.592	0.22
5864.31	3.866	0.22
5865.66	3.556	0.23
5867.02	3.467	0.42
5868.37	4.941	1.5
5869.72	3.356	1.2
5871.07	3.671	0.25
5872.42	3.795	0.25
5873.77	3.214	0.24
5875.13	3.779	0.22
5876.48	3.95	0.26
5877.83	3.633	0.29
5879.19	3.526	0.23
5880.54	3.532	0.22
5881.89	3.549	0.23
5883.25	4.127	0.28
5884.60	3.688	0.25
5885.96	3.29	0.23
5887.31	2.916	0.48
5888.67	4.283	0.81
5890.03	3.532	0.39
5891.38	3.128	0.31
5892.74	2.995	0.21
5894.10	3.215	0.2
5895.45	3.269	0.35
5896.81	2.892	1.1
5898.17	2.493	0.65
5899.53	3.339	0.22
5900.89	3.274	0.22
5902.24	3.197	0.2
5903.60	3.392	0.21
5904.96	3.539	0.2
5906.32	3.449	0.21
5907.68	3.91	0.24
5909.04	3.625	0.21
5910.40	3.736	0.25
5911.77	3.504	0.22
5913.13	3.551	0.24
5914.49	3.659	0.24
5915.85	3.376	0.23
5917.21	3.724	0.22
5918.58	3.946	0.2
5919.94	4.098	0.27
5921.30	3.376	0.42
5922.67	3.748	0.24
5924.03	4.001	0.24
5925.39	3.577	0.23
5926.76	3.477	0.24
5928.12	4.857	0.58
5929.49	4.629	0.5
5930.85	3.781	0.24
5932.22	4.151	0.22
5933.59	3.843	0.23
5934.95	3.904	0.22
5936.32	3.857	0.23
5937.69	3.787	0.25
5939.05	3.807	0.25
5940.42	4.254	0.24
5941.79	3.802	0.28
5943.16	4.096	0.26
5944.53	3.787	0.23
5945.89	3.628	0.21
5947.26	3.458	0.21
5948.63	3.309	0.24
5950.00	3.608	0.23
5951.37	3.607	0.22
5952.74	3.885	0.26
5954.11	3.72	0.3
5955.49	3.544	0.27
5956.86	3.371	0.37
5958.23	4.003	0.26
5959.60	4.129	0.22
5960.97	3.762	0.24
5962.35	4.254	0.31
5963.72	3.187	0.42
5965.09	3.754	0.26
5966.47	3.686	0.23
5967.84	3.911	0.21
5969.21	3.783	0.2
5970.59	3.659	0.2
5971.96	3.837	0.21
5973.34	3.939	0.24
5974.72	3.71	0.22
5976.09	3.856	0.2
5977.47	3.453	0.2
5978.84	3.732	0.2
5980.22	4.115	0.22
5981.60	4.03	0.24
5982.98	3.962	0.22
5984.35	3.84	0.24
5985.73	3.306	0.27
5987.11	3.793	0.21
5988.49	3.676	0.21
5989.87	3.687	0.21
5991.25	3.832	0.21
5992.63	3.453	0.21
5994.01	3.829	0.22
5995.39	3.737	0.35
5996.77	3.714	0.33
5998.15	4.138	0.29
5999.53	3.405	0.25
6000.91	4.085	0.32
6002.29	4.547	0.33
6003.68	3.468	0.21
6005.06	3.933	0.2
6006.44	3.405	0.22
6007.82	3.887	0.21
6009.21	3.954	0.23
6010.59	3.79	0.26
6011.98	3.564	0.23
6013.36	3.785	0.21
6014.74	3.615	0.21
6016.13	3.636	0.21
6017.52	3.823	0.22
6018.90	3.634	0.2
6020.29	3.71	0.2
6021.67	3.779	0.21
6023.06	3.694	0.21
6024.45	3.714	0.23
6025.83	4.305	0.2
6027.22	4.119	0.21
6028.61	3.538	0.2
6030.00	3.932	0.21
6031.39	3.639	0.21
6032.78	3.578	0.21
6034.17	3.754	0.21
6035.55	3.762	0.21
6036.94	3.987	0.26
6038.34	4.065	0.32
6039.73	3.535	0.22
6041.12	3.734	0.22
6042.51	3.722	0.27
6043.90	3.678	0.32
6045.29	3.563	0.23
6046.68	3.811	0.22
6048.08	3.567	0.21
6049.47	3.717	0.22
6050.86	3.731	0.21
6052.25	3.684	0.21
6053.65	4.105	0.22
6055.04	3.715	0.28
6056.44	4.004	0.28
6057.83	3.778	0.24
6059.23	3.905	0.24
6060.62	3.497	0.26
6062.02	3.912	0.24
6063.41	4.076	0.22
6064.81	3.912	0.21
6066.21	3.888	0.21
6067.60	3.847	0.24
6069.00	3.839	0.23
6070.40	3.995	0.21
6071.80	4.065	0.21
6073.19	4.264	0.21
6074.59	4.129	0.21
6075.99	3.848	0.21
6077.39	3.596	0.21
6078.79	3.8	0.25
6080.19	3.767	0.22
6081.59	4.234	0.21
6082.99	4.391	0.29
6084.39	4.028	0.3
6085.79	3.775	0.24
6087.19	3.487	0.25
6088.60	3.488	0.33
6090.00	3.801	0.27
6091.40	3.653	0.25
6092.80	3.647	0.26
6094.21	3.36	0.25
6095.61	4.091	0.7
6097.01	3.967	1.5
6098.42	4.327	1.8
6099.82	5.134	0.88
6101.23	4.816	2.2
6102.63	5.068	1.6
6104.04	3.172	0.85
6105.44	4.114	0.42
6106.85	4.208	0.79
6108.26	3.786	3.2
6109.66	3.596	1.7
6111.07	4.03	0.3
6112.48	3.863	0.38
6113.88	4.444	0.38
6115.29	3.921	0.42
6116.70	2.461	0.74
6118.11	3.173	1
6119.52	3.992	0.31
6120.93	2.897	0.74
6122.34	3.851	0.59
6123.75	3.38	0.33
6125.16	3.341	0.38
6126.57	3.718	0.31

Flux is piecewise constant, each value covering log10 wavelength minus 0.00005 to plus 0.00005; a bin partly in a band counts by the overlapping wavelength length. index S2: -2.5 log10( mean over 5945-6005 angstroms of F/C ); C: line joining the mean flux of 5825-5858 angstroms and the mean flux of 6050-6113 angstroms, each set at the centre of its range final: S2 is 0.050 mag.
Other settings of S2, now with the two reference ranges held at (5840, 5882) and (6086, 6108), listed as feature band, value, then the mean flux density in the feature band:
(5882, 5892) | 0.06 mag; 3.57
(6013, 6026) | 0.05 mag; 3.75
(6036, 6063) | 0.05 mag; 3.78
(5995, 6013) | 0.02 mag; 3.82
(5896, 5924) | 0.08 mag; 3.5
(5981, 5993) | 0.04 mag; 3.74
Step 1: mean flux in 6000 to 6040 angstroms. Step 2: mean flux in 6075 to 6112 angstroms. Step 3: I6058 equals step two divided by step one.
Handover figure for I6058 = 1.04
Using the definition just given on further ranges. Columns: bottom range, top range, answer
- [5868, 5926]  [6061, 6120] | 1.11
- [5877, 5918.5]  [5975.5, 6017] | 1.09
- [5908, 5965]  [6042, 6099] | 1.01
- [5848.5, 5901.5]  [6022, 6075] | 1.07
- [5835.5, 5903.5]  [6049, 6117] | 1.09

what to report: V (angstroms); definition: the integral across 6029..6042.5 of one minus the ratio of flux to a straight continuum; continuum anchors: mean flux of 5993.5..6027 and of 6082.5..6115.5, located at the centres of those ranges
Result 0.33 angstroms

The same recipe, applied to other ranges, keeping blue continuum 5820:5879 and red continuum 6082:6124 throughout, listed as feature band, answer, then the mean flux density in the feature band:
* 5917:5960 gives 0.2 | 3.84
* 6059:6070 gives 0.0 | 3.86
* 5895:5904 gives 1.7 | 3.11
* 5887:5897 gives 1.4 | 3.31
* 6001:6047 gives 1.0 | 3.78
